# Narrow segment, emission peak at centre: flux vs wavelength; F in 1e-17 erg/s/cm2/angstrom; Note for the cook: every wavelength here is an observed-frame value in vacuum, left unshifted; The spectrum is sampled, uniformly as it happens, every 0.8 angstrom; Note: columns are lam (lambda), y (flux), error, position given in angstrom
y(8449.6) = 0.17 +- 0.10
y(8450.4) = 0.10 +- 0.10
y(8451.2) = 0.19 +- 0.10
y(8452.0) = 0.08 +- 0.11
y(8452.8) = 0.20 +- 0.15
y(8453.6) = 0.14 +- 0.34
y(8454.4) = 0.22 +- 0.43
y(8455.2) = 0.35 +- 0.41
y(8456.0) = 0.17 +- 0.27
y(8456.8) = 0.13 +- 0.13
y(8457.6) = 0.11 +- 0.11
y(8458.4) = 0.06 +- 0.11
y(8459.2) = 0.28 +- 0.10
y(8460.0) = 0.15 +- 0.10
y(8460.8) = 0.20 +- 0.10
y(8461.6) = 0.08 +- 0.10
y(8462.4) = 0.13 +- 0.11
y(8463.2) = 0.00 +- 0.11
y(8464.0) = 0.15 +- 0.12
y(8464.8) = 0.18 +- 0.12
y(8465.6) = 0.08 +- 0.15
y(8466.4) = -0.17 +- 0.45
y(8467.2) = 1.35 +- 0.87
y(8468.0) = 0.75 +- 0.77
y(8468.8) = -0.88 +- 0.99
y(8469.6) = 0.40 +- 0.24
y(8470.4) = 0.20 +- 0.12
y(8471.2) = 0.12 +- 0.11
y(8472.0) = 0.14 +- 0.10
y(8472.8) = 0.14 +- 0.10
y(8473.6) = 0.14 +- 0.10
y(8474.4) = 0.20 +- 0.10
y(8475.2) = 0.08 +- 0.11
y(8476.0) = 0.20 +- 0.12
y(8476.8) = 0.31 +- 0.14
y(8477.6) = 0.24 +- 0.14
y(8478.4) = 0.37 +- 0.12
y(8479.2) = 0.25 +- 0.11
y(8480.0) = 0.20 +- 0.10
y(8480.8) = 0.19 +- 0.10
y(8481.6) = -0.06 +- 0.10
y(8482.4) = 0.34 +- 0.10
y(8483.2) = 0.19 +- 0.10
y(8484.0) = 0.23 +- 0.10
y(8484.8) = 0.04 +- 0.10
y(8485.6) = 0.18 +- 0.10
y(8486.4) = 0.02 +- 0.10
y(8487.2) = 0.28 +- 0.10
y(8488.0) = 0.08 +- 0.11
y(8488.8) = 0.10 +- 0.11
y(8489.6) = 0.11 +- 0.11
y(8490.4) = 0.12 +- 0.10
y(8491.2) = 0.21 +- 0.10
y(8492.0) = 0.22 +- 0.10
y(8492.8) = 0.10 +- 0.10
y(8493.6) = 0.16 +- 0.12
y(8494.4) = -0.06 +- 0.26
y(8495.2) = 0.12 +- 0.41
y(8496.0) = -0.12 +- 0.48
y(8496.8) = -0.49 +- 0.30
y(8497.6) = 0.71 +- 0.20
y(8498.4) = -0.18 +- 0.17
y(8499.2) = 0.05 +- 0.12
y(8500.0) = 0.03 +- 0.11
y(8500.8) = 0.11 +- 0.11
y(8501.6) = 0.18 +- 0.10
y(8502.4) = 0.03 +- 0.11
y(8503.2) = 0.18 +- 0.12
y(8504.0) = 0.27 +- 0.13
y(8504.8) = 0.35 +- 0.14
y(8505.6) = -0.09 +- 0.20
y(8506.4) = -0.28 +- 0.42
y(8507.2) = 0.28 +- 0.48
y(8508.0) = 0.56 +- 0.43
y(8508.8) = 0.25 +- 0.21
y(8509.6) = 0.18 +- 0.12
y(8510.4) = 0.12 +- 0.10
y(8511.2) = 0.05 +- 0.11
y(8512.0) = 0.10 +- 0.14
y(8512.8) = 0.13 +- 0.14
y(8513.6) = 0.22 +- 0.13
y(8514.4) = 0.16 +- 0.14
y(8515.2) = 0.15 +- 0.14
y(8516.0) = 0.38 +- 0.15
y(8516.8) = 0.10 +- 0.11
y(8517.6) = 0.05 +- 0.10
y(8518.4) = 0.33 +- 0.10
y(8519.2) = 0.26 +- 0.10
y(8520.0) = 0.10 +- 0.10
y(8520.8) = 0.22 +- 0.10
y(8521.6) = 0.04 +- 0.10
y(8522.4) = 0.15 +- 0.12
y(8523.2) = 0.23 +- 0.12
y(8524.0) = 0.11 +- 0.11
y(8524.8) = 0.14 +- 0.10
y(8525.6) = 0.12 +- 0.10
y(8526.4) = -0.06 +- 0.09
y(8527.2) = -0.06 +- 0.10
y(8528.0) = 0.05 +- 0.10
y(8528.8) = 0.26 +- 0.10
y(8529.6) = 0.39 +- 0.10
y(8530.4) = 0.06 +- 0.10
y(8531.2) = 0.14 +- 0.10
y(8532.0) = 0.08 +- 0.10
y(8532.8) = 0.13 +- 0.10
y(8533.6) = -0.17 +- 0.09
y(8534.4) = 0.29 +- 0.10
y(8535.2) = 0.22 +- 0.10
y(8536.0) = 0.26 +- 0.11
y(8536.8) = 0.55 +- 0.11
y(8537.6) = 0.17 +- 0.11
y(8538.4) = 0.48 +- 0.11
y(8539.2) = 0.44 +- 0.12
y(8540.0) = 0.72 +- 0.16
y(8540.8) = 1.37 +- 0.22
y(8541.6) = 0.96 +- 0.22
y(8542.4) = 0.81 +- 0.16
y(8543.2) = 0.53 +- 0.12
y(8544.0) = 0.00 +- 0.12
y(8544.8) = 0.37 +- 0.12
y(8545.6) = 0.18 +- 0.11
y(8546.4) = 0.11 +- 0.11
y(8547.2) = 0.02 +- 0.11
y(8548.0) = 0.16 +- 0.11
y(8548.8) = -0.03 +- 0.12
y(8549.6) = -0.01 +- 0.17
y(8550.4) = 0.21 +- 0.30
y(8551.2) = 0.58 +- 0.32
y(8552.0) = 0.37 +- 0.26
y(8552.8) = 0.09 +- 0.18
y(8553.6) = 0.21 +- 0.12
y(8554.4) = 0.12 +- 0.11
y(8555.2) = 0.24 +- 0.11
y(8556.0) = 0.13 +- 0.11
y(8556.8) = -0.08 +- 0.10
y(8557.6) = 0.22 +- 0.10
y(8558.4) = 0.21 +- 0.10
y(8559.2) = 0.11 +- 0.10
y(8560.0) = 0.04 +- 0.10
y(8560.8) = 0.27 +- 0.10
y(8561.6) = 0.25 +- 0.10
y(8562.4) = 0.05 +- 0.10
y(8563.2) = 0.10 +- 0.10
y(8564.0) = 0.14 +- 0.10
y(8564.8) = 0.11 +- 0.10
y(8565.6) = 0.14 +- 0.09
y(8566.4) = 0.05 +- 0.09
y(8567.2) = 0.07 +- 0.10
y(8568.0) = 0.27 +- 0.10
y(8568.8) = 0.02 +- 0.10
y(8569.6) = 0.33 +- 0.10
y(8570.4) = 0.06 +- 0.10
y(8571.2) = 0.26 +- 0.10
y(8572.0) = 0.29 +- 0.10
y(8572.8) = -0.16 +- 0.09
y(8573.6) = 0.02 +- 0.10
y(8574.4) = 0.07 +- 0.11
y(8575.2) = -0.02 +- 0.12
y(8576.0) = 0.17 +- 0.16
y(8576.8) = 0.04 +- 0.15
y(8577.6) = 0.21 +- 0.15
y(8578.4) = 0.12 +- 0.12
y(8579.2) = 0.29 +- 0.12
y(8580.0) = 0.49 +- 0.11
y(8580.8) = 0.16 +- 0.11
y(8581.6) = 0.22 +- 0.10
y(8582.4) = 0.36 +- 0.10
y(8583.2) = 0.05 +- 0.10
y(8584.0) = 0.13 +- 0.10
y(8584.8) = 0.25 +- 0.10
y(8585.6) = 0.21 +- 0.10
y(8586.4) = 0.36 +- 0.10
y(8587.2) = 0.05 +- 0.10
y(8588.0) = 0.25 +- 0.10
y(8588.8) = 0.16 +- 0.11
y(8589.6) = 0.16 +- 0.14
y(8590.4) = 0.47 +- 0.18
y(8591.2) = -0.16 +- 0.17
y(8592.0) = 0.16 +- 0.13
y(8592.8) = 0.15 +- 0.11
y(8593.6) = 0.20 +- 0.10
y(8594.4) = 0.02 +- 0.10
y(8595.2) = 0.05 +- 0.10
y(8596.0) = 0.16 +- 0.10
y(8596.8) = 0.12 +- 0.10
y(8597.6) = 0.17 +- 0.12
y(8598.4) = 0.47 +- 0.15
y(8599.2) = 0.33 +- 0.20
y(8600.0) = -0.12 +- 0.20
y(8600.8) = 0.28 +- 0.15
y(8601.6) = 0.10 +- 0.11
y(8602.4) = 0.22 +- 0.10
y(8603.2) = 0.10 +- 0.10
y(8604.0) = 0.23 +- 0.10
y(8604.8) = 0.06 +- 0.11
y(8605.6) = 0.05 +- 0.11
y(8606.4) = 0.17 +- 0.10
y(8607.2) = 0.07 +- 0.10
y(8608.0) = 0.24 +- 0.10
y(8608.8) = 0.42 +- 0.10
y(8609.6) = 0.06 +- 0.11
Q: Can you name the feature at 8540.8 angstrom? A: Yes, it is Hgamma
